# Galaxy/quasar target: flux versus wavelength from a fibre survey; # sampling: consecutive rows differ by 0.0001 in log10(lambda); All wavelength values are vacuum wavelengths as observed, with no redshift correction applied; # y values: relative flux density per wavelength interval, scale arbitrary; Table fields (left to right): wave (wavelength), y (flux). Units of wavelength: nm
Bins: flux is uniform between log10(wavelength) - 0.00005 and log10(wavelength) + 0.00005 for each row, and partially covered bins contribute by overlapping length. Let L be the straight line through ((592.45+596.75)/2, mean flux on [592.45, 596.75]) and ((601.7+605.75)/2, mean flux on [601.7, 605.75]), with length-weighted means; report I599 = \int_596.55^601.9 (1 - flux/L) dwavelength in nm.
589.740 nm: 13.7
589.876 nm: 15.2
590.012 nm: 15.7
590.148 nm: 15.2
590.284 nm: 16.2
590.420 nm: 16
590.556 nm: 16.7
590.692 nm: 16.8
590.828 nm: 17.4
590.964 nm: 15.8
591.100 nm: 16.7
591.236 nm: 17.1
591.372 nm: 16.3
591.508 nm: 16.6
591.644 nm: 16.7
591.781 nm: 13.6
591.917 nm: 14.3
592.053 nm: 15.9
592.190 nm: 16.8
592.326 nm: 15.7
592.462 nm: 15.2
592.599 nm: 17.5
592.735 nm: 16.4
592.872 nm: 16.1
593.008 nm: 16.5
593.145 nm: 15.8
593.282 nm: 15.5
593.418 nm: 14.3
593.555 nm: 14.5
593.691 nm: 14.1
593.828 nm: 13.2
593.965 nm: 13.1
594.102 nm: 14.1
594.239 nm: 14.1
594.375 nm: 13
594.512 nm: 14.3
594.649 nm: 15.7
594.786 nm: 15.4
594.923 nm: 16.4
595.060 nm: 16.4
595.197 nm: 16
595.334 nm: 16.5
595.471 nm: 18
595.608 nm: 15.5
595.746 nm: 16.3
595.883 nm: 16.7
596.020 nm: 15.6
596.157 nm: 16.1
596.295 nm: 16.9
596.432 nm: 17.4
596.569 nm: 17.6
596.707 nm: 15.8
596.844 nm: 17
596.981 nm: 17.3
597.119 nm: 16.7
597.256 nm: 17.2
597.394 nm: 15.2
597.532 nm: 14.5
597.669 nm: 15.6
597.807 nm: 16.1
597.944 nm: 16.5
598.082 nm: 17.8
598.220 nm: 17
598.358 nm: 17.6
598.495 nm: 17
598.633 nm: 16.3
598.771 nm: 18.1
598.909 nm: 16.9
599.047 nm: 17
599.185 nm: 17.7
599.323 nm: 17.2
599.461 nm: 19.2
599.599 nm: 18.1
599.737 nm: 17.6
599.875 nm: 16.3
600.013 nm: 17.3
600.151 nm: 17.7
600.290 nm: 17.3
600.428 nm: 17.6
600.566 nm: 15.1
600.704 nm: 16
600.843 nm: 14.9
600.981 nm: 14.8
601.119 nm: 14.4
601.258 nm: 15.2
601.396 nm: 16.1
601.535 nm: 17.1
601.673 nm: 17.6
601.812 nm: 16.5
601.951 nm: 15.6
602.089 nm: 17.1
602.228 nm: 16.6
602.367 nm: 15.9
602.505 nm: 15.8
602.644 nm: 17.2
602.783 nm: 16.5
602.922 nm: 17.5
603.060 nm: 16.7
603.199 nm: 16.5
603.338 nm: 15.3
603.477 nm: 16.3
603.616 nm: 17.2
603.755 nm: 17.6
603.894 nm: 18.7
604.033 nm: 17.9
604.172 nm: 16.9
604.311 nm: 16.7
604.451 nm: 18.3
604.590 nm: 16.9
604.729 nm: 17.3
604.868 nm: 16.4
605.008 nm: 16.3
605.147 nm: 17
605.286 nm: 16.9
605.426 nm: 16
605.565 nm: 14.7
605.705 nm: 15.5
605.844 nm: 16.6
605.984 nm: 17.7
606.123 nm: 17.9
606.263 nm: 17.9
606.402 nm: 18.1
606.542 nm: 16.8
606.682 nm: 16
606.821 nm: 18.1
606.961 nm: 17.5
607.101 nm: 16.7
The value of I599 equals -0.17 nm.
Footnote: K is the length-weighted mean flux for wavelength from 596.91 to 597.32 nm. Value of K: 17.1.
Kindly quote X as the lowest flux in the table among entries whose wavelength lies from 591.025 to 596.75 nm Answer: 13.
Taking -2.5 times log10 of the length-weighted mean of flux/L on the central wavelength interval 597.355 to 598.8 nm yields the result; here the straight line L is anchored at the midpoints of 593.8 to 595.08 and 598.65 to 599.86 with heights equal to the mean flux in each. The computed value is 0.02 mag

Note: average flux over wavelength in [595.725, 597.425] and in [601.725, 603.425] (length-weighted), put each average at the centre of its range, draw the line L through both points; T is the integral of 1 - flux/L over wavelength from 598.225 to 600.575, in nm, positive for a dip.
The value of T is -0.11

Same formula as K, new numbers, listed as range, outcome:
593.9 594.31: 13.8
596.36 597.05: 17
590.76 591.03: 16.6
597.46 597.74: 15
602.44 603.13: 16.7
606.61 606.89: 17.1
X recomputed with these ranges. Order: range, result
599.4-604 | 14.4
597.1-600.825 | 14.5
